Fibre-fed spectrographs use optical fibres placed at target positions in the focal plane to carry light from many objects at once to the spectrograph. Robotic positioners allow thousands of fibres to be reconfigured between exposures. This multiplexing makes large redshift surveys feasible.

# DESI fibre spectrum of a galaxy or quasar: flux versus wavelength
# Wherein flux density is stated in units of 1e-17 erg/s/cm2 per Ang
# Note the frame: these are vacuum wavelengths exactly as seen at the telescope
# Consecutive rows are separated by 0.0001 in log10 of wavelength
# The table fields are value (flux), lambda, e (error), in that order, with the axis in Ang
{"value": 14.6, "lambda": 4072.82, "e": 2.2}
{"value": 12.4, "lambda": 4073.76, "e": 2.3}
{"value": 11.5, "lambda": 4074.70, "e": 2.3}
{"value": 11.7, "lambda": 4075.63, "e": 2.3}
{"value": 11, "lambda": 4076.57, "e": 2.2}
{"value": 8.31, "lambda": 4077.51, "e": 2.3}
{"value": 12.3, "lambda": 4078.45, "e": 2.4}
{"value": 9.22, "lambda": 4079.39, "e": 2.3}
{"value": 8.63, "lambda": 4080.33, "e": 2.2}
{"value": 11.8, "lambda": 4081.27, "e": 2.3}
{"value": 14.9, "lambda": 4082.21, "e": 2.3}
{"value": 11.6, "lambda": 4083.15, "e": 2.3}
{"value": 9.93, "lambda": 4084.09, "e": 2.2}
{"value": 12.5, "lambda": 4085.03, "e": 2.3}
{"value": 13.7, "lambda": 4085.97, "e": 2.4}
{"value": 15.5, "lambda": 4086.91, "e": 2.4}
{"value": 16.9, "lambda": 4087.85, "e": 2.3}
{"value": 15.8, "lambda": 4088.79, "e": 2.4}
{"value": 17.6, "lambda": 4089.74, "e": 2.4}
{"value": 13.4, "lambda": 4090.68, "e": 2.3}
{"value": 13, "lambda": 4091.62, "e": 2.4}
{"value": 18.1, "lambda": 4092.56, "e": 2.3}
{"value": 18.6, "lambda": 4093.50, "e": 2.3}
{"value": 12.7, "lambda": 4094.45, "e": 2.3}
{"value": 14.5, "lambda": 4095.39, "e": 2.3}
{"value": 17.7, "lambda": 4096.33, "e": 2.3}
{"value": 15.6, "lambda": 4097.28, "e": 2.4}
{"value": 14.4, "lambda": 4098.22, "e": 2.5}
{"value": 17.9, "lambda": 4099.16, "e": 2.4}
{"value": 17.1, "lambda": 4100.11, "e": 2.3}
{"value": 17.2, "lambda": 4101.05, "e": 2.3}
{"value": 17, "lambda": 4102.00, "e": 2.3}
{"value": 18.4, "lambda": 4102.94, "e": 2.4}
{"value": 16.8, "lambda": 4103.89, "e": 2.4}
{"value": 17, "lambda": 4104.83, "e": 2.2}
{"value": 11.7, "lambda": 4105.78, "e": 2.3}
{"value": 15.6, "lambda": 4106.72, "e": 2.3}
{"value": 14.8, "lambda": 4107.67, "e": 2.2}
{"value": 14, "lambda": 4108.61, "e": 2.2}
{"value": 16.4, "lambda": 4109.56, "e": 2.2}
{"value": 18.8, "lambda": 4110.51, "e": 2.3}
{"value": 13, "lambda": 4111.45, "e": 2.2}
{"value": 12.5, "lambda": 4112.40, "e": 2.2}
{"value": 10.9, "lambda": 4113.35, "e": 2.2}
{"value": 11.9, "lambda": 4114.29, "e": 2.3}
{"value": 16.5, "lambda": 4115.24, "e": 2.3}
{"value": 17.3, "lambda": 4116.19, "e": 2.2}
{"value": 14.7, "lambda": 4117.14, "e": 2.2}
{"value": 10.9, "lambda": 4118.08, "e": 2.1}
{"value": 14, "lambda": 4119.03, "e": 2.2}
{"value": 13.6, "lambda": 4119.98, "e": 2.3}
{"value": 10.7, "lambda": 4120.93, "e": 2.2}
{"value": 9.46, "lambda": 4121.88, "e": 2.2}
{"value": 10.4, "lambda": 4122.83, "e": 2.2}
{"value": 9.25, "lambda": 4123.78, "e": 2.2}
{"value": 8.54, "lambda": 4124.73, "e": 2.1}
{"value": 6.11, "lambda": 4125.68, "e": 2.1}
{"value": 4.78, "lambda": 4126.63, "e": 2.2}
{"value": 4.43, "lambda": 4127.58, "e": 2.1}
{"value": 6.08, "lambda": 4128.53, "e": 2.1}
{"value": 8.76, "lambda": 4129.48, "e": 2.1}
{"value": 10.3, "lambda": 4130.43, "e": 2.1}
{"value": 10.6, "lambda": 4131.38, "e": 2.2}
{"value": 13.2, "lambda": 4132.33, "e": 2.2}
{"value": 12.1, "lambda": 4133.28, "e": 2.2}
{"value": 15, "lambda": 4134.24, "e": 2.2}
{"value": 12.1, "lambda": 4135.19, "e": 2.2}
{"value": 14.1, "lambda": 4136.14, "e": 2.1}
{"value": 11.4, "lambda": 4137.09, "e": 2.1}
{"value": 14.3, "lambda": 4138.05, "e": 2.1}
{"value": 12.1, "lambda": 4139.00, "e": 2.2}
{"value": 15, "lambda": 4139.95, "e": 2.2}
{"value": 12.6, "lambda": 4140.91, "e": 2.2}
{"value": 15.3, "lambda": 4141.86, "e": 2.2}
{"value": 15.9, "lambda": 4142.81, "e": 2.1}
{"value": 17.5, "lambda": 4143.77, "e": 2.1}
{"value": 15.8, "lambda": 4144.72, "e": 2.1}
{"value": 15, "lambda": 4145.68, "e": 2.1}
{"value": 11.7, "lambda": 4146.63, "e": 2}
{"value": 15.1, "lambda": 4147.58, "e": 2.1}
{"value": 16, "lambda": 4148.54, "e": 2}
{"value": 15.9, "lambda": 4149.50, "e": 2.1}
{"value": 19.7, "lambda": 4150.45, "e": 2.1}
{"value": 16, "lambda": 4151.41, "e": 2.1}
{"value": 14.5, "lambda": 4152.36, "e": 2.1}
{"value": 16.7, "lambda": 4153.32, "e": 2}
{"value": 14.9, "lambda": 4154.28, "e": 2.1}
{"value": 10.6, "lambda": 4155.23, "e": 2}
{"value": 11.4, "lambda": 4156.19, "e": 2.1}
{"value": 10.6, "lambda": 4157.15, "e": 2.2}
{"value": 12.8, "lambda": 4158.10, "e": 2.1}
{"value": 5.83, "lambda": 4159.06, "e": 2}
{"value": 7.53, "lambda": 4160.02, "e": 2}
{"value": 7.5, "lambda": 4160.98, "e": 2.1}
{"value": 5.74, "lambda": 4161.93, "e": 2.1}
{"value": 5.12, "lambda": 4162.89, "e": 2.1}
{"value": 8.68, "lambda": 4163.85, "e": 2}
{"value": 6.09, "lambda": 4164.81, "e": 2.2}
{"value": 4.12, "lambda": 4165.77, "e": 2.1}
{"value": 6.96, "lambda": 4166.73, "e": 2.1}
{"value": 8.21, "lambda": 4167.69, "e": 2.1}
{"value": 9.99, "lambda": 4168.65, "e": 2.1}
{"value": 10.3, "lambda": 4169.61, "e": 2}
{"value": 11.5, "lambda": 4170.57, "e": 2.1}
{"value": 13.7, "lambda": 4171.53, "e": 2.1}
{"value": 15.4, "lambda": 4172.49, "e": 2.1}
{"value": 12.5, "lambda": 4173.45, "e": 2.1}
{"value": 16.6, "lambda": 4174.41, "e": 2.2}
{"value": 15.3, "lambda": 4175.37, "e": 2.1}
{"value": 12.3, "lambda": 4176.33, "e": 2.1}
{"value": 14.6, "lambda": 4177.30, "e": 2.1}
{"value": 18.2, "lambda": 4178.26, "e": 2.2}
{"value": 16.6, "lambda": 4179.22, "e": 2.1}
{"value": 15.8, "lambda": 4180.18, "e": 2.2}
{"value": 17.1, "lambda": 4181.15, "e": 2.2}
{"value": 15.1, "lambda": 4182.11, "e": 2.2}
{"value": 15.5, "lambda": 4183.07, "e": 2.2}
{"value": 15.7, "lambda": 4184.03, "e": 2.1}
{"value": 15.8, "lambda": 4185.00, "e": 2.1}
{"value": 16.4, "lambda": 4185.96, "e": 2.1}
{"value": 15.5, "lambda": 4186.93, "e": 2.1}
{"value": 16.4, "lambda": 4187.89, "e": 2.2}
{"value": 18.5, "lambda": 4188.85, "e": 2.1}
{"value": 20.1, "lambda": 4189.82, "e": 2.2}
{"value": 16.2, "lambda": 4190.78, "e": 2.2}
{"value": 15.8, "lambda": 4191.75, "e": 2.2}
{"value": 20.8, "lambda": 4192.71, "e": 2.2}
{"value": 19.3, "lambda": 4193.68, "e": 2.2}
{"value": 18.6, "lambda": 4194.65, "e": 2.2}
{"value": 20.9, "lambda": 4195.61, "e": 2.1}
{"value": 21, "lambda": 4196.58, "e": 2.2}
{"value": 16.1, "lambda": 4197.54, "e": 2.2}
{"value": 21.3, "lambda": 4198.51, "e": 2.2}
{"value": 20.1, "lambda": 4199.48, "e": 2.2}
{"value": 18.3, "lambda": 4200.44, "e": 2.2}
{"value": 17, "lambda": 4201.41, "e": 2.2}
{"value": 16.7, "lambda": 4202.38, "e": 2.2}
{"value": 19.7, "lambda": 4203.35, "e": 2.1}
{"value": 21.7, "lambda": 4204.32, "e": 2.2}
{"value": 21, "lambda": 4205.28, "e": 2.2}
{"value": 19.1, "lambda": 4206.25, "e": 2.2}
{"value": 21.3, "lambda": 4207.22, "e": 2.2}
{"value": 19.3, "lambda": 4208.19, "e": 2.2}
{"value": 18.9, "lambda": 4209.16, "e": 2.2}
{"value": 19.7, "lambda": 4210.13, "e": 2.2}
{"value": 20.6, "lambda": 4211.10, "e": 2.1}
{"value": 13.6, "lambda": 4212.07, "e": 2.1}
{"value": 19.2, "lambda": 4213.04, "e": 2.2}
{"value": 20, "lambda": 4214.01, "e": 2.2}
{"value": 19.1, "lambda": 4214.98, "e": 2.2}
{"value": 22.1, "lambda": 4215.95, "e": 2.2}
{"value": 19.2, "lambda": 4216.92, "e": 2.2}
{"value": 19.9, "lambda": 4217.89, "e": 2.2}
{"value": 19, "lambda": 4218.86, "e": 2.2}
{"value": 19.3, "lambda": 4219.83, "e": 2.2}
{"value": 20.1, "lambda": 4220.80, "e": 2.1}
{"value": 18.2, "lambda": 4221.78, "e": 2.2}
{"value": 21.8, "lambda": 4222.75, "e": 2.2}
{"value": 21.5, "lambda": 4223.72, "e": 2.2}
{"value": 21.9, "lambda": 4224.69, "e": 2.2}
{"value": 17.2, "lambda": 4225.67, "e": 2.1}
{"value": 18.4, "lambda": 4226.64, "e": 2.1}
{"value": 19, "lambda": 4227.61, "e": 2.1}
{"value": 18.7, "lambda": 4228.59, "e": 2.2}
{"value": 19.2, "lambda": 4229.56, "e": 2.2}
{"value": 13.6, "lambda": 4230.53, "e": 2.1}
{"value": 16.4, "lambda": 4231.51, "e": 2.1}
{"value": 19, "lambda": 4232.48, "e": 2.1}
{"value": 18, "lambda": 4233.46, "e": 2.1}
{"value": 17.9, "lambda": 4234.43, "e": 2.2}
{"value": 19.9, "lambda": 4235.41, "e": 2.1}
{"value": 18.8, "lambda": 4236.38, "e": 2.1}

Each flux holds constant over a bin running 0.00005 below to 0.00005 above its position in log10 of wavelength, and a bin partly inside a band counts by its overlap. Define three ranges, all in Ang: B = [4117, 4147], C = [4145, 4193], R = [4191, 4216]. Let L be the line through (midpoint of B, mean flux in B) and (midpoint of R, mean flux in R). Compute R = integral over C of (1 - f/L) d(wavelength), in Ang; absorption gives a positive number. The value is 6.88 Ang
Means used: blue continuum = 11.7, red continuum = 19.2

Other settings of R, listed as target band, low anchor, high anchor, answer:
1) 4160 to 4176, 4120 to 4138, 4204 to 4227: 5.2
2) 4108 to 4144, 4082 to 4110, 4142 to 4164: 4.5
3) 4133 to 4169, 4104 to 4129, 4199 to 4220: 6.1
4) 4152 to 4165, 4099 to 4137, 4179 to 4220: 4.7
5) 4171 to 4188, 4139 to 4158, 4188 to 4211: 1.9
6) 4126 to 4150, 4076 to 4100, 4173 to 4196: 4.3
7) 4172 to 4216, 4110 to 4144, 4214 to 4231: -1.6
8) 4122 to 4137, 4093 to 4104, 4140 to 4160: 5.2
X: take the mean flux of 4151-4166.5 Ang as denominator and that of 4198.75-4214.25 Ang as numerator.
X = 1.95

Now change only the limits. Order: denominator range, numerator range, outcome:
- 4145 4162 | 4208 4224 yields 1.52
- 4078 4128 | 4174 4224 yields 1.35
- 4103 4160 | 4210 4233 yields 1.47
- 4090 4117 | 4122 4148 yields 0.76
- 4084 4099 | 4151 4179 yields 0.74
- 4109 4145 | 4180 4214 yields 1.49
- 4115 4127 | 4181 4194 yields 1.52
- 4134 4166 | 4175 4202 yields 1.39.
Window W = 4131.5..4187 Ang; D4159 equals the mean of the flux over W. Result 13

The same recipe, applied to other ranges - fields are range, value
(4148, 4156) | 15.4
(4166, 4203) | 15.9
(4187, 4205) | 18.8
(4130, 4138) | 12.5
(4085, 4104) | 16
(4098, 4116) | 15.4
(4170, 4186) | 15.1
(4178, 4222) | 18.5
